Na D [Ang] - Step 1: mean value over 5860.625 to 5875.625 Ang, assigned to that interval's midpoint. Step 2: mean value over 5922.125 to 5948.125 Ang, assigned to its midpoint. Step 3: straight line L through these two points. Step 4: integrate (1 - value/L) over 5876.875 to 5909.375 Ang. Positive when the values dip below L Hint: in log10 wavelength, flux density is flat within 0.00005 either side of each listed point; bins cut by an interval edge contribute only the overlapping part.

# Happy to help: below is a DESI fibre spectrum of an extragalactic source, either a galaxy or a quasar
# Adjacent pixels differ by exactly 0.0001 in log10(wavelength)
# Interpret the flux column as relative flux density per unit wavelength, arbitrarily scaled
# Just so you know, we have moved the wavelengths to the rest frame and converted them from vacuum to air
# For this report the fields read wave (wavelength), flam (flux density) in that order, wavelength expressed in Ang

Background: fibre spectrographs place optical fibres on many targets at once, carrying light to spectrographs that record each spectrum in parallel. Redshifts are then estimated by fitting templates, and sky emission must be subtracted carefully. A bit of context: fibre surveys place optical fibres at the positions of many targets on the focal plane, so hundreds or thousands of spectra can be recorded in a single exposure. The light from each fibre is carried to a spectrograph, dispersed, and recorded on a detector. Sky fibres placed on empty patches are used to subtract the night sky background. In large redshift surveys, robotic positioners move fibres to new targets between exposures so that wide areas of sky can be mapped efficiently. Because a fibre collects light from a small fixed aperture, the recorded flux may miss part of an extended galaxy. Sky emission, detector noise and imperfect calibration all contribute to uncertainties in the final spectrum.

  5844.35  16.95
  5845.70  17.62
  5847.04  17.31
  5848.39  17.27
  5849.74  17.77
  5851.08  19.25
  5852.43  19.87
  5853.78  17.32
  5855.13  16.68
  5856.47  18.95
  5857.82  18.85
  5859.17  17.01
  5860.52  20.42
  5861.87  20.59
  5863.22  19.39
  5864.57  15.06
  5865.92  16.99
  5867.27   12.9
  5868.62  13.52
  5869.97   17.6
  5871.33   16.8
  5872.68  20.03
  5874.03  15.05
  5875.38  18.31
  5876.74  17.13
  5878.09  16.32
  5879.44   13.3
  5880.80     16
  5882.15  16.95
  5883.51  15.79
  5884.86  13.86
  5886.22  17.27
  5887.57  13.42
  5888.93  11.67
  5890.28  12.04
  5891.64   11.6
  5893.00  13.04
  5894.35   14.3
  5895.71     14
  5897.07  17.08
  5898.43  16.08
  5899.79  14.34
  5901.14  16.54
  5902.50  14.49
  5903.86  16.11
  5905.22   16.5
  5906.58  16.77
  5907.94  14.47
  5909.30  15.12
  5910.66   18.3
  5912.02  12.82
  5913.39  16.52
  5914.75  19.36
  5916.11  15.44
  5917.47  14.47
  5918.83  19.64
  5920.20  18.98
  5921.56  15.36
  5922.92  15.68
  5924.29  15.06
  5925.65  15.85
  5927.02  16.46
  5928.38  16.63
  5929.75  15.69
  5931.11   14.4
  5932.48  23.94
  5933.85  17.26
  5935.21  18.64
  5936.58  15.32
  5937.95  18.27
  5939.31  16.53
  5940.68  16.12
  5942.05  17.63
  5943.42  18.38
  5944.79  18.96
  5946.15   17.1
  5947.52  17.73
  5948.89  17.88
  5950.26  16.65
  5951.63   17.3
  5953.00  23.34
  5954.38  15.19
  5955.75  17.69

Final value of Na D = 4.1 Ang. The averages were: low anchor 17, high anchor 17.1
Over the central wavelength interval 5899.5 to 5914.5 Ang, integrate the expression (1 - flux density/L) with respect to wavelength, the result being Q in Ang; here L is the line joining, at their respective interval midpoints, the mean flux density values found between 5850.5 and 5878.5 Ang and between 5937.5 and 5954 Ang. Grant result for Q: 1.7 Ang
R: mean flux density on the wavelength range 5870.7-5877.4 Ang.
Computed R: 17.5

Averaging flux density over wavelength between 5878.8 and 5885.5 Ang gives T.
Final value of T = 15.2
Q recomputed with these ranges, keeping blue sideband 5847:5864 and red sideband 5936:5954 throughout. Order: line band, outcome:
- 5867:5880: 1.53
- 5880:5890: 1.87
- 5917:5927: 0.82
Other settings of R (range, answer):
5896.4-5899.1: 16.6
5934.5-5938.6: 17.4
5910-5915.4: 16.7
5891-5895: 13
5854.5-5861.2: 18.4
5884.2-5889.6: 14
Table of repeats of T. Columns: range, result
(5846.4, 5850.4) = 17.4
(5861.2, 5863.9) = 20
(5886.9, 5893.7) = 12.4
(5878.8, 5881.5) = 14.7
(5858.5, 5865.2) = 18.5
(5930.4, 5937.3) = 17.9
